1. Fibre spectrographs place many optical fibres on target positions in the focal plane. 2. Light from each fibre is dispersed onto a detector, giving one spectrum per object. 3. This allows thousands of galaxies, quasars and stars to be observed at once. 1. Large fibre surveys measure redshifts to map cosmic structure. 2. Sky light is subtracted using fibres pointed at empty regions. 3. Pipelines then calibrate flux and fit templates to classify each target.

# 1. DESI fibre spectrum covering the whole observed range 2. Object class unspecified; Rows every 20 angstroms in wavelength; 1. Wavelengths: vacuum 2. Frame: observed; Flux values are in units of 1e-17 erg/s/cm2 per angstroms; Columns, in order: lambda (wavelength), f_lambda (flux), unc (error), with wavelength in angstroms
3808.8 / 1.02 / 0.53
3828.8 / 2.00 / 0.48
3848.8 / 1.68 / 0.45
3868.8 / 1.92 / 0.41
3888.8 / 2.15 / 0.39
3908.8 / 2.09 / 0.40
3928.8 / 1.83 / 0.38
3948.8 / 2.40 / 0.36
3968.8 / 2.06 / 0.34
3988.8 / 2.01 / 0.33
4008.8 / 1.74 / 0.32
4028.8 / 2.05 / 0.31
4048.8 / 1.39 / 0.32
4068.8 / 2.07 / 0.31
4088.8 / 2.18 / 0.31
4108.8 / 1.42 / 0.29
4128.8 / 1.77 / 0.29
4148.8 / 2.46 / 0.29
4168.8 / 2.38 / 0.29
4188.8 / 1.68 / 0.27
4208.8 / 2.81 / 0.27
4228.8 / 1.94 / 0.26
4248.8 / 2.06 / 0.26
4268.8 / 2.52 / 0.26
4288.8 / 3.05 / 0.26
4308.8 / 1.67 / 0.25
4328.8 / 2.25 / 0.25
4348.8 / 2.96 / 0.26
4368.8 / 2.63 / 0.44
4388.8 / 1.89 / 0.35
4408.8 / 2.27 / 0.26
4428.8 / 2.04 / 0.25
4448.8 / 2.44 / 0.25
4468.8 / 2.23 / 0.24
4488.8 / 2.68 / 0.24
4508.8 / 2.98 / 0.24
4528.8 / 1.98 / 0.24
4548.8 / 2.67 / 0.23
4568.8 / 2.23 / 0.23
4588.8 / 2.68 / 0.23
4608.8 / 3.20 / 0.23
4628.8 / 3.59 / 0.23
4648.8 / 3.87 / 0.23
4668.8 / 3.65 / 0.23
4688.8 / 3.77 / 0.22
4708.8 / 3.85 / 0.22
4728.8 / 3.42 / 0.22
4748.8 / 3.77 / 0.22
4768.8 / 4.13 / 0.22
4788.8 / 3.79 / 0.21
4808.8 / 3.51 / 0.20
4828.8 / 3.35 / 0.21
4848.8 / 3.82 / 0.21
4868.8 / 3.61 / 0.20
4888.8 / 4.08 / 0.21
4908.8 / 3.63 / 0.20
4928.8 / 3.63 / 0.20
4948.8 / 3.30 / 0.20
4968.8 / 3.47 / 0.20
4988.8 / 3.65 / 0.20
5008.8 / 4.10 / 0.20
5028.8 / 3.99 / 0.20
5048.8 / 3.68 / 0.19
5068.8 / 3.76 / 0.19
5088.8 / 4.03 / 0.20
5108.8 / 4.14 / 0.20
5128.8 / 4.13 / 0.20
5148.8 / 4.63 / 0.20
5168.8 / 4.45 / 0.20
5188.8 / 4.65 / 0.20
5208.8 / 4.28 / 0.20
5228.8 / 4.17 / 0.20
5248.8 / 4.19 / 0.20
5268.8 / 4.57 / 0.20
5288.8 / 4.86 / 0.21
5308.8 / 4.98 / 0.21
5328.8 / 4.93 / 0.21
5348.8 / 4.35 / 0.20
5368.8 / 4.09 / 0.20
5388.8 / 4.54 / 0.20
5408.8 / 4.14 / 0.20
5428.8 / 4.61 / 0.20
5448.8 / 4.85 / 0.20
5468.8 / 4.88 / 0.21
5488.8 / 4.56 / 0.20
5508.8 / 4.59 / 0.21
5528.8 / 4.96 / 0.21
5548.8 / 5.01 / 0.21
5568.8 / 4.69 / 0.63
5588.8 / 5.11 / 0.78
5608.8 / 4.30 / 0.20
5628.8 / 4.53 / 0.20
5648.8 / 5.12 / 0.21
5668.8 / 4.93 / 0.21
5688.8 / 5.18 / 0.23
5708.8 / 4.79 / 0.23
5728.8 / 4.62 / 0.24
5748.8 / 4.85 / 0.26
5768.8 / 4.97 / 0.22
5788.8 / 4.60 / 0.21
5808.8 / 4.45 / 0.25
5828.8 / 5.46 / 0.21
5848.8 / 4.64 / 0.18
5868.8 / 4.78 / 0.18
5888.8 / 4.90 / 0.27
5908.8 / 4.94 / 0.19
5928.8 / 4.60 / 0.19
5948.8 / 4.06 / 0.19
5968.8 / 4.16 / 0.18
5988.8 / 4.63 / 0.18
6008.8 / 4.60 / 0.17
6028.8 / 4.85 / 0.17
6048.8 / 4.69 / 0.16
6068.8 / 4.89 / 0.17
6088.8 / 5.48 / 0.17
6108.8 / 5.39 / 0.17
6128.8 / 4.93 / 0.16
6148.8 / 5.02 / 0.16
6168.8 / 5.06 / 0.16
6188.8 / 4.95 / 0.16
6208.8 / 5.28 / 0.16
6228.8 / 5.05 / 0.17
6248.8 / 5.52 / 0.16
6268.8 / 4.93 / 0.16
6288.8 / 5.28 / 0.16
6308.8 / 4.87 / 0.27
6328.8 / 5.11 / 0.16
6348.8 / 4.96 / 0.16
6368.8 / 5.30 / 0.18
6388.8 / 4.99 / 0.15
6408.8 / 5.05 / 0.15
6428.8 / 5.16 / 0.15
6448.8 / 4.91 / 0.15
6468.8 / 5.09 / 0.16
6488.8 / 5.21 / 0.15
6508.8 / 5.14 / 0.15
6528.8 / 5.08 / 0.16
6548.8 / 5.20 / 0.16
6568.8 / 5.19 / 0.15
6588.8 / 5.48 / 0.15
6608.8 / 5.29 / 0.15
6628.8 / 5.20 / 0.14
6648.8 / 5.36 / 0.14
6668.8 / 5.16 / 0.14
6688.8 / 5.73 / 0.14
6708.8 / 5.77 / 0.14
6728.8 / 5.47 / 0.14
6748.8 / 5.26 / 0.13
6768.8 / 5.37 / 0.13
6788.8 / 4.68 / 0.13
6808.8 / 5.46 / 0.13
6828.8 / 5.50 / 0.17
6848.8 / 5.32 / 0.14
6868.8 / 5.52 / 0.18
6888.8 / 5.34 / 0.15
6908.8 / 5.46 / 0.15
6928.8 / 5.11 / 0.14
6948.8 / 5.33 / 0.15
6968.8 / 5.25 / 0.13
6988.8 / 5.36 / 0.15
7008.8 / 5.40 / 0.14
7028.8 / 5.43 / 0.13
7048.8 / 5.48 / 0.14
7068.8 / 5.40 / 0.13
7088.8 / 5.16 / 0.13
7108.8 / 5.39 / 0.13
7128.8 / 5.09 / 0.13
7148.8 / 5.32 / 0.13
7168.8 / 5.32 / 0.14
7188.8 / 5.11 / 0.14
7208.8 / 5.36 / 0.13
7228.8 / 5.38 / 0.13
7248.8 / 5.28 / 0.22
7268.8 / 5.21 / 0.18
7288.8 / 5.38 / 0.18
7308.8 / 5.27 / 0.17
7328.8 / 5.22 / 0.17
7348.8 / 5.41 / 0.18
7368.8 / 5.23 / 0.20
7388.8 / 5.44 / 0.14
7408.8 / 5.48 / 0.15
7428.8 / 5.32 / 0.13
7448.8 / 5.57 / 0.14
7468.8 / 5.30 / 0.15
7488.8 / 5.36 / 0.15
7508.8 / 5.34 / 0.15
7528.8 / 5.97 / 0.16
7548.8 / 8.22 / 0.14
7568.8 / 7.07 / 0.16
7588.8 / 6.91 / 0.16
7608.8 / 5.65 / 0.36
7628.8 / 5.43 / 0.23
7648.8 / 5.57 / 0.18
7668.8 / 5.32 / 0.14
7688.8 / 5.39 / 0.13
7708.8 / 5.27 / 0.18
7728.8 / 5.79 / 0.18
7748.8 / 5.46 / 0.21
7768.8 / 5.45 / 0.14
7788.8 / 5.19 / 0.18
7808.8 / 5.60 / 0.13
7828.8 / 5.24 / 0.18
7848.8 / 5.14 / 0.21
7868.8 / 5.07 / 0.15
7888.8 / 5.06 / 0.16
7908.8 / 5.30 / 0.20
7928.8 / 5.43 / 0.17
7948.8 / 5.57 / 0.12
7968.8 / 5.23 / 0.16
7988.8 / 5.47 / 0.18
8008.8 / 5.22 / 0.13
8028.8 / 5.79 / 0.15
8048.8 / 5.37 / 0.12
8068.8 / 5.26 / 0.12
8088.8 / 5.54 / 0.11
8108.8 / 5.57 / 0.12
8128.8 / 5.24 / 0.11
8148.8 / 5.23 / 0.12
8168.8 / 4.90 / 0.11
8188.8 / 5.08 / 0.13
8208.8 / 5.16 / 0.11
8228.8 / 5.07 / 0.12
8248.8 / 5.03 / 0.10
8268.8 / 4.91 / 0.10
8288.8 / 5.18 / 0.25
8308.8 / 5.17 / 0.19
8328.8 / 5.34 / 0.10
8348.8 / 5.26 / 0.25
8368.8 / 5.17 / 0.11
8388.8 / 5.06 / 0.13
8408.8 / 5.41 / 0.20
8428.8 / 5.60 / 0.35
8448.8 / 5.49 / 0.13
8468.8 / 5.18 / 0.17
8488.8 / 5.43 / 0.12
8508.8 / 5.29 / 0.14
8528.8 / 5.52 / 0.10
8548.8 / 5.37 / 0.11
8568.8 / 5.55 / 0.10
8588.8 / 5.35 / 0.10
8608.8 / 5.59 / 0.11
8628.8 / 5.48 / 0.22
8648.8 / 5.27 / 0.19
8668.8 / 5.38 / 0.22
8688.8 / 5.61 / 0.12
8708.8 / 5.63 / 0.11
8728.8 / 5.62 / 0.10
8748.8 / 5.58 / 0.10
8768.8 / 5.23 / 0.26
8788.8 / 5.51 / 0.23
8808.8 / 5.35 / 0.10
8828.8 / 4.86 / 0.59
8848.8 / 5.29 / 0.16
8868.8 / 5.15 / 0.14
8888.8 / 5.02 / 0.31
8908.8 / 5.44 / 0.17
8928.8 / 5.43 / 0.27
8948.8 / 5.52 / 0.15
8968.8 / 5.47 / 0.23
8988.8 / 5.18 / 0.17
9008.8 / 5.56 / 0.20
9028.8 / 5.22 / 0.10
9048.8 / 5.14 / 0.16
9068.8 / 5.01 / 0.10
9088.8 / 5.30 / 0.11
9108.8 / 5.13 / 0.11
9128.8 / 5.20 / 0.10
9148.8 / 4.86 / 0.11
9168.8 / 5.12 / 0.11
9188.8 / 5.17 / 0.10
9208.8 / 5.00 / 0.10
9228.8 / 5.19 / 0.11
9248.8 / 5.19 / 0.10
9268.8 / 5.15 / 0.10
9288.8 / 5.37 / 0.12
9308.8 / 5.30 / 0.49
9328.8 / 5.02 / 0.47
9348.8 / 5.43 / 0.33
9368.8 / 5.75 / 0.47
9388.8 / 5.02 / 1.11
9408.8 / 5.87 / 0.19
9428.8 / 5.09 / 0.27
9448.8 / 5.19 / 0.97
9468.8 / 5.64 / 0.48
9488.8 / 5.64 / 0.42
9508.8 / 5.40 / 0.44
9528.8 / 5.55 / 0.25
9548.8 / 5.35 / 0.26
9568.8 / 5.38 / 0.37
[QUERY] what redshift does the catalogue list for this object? 0.151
